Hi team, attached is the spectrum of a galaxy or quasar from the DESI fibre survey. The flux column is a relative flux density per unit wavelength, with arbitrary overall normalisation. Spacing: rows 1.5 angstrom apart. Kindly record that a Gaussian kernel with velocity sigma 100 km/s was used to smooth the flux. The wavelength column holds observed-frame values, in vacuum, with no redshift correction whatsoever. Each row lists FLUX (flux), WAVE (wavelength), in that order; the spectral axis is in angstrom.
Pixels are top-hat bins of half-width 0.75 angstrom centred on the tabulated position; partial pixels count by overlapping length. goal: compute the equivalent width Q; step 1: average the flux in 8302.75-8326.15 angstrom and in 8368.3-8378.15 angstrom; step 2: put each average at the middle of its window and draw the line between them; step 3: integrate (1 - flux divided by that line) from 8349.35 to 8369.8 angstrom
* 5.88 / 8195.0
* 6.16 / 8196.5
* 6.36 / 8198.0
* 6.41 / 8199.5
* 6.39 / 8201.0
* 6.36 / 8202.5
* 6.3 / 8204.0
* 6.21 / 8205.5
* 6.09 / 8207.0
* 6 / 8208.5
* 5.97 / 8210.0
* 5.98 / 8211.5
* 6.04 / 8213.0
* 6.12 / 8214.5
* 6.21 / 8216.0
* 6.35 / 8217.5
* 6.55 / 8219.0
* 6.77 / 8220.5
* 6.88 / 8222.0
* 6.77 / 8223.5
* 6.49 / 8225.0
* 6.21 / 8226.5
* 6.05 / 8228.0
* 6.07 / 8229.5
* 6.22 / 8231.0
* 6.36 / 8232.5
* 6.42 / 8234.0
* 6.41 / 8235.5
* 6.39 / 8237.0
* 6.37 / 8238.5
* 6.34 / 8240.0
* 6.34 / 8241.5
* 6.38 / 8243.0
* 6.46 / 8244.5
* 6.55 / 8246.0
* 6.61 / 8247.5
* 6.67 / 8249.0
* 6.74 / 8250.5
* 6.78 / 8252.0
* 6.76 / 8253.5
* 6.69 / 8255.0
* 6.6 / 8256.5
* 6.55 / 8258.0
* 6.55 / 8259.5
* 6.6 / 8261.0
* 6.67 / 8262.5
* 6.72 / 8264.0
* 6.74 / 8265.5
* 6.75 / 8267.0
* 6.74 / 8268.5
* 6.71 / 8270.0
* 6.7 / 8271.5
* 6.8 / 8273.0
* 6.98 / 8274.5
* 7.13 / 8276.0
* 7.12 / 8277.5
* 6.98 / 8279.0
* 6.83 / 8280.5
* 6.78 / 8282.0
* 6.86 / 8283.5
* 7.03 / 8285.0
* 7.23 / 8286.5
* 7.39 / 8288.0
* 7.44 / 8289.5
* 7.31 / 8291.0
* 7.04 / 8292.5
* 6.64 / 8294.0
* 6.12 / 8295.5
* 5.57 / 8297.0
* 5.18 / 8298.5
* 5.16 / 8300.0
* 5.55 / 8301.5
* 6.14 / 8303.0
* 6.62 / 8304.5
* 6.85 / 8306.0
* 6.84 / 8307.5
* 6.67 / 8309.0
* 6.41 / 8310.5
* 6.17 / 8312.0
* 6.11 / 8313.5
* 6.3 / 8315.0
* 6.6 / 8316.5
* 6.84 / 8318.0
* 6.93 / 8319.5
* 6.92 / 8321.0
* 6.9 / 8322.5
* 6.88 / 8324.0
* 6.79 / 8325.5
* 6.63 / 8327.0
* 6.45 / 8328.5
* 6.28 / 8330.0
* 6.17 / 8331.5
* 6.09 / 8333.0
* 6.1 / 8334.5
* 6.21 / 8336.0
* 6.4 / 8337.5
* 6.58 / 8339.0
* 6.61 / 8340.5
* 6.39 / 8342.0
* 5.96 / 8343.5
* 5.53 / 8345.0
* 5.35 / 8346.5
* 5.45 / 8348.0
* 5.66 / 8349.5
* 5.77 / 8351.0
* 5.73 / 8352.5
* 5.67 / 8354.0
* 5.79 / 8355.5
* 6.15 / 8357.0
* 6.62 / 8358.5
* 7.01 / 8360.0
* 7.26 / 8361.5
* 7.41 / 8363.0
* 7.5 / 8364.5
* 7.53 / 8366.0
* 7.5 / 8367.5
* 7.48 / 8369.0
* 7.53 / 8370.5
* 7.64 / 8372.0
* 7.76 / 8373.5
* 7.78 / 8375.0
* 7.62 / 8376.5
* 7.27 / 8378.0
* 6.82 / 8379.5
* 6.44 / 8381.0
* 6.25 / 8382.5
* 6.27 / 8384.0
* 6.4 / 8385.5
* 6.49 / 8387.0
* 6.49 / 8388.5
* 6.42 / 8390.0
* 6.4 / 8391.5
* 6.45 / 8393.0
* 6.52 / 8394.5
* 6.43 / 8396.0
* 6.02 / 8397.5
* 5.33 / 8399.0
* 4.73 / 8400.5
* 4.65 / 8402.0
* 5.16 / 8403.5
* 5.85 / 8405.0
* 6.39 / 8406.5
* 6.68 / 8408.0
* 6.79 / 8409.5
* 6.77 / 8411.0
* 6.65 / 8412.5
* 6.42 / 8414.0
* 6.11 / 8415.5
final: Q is 2.0 angstrom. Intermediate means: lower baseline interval 6.63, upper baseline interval 7.6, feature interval 6.68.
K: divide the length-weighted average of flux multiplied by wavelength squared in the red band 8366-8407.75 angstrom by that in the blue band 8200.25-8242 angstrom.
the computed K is 1.1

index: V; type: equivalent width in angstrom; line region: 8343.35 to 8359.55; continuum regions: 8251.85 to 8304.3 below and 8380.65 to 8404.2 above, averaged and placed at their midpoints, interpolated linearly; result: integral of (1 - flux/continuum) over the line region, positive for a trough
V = 1.14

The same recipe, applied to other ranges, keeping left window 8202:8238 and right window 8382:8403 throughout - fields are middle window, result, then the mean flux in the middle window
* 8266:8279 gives -1.4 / 6.87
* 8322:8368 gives -2.1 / 6.39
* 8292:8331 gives -1.5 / 6.4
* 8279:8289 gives -1.3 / 7.03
